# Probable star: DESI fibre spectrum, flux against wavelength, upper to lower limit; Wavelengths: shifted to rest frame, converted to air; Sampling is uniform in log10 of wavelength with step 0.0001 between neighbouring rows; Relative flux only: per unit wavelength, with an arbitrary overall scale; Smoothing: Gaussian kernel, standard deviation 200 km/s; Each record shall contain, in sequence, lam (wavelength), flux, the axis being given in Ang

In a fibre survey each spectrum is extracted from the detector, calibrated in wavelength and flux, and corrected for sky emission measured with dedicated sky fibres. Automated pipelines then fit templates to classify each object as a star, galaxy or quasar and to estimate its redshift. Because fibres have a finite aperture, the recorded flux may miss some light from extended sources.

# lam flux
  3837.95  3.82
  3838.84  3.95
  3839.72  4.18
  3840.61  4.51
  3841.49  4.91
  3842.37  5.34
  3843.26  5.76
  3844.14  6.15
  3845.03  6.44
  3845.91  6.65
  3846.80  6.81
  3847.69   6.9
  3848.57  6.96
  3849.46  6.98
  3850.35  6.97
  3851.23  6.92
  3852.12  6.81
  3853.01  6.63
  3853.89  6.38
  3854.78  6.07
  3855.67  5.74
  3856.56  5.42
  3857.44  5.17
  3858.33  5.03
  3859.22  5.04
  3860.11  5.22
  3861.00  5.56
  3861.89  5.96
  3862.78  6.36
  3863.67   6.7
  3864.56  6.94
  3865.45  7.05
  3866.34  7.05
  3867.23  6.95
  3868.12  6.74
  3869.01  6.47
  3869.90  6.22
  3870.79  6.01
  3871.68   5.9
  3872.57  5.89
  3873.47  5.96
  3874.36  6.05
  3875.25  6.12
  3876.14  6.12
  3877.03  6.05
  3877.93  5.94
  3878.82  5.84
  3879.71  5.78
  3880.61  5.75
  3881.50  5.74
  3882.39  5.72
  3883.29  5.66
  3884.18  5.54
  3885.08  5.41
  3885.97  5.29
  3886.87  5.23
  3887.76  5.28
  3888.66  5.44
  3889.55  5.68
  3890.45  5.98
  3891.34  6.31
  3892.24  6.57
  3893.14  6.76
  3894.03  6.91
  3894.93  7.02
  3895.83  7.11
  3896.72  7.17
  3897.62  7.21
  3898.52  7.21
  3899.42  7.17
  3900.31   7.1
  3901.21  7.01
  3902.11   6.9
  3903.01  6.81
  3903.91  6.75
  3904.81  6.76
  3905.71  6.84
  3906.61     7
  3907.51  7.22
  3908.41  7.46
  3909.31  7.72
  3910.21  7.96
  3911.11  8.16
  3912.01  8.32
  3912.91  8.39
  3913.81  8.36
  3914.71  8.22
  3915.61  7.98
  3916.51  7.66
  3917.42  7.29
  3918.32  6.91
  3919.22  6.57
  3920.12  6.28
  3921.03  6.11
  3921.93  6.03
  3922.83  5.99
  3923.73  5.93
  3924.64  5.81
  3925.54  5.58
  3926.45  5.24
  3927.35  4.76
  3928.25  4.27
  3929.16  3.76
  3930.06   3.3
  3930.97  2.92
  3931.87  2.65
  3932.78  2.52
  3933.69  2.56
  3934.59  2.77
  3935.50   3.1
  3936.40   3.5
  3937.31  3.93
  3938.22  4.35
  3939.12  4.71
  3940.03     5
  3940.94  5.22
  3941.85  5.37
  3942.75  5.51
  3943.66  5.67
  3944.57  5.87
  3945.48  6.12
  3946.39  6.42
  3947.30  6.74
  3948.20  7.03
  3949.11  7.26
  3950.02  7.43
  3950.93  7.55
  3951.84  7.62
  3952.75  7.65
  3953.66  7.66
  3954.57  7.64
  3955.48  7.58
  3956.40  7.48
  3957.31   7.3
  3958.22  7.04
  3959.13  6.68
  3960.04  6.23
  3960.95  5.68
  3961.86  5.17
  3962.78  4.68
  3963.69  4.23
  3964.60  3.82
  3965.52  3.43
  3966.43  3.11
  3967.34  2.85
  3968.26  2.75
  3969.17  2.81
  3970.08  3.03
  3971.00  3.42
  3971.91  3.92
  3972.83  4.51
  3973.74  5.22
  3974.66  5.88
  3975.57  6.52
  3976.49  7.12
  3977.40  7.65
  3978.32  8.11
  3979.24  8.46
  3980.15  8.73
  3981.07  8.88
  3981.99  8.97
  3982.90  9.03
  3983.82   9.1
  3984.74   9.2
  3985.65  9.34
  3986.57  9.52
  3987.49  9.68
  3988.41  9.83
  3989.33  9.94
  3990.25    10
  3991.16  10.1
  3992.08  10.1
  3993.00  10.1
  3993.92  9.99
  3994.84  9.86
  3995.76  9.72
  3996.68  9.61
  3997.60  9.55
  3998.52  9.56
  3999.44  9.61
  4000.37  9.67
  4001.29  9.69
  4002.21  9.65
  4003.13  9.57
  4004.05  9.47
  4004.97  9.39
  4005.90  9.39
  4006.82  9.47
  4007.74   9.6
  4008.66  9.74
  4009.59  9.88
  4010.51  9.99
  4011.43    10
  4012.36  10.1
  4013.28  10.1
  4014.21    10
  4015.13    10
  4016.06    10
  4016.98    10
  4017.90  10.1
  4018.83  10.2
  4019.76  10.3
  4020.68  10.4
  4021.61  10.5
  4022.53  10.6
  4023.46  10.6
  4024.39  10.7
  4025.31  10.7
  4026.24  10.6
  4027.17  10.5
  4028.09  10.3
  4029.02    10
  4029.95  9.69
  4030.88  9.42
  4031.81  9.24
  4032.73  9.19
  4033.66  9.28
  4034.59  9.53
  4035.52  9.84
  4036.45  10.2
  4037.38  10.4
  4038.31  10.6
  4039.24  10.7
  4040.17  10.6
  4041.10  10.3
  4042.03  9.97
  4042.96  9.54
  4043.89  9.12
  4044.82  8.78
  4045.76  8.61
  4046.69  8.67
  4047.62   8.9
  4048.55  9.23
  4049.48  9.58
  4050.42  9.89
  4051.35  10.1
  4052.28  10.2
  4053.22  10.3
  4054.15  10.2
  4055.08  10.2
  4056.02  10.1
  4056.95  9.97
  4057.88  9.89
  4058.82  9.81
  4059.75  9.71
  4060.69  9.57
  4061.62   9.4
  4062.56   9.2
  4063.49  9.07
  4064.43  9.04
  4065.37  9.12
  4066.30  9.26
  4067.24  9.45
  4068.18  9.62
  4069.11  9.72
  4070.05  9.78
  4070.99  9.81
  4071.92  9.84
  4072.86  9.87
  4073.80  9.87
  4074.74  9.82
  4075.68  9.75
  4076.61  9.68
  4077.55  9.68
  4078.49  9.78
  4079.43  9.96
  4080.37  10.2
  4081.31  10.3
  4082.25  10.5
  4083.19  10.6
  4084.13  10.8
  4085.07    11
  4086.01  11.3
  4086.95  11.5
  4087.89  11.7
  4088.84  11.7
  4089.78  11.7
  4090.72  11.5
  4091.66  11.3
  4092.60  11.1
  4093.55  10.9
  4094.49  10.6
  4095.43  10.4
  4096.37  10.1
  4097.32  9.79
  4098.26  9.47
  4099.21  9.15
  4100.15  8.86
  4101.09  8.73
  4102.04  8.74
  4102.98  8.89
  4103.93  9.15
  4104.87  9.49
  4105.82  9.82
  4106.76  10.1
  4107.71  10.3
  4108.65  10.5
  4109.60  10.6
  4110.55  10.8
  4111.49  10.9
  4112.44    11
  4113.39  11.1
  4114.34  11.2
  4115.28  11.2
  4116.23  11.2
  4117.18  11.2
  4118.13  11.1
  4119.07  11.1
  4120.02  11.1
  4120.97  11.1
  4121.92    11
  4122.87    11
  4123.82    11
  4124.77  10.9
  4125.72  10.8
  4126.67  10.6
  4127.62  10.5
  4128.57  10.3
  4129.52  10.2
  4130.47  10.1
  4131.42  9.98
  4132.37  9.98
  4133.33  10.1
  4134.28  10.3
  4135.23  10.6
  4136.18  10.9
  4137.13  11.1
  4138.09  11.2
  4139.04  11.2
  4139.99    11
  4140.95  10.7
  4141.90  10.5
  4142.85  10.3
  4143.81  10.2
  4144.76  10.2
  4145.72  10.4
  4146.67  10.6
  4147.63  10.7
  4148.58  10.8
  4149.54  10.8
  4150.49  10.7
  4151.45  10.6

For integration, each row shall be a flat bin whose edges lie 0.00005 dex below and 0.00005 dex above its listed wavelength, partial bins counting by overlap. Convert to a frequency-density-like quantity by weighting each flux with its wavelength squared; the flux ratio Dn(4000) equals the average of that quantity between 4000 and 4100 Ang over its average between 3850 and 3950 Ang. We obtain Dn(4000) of 1.8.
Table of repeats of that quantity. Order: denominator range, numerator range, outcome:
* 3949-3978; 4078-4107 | 1.95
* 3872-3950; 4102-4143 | 1.96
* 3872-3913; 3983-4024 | 1.60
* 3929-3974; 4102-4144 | 2.27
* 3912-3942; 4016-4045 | 2.01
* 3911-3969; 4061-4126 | 1.97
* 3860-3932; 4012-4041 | 1.71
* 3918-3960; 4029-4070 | 1.82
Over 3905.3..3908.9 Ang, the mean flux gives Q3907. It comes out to 7.14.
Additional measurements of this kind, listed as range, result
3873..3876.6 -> 6.06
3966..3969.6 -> 2.88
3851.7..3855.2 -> 6.48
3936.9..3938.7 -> 4.16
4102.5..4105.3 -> 9.18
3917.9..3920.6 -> 6.57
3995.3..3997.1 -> 9.67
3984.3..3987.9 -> 9.44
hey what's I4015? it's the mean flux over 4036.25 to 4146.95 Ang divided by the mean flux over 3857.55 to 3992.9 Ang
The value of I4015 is 1.62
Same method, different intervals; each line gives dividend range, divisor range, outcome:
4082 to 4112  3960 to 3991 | 1.59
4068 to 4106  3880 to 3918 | 1.49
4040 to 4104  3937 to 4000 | 1.42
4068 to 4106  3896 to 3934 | 1.60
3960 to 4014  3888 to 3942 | 1.31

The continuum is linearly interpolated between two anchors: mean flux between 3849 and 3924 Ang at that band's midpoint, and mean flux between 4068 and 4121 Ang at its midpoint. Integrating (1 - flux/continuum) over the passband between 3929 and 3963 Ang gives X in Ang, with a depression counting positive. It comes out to 9.4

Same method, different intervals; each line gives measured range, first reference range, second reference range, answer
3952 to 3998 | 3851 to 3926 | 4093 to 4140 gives 4.8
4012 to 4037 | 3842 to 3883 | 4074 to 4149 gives -3.0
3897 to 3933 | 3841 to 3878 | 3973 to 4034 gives 4.8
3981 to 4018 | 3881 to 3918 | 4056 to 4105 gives -4.8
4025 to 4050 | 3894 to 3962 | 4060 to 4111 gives -2.5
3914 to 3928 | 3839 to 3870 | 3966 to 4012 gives 1.4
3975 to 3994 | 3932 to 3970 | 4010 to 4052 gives -4.6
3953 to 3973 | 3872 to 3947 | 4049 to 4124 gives 5.9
